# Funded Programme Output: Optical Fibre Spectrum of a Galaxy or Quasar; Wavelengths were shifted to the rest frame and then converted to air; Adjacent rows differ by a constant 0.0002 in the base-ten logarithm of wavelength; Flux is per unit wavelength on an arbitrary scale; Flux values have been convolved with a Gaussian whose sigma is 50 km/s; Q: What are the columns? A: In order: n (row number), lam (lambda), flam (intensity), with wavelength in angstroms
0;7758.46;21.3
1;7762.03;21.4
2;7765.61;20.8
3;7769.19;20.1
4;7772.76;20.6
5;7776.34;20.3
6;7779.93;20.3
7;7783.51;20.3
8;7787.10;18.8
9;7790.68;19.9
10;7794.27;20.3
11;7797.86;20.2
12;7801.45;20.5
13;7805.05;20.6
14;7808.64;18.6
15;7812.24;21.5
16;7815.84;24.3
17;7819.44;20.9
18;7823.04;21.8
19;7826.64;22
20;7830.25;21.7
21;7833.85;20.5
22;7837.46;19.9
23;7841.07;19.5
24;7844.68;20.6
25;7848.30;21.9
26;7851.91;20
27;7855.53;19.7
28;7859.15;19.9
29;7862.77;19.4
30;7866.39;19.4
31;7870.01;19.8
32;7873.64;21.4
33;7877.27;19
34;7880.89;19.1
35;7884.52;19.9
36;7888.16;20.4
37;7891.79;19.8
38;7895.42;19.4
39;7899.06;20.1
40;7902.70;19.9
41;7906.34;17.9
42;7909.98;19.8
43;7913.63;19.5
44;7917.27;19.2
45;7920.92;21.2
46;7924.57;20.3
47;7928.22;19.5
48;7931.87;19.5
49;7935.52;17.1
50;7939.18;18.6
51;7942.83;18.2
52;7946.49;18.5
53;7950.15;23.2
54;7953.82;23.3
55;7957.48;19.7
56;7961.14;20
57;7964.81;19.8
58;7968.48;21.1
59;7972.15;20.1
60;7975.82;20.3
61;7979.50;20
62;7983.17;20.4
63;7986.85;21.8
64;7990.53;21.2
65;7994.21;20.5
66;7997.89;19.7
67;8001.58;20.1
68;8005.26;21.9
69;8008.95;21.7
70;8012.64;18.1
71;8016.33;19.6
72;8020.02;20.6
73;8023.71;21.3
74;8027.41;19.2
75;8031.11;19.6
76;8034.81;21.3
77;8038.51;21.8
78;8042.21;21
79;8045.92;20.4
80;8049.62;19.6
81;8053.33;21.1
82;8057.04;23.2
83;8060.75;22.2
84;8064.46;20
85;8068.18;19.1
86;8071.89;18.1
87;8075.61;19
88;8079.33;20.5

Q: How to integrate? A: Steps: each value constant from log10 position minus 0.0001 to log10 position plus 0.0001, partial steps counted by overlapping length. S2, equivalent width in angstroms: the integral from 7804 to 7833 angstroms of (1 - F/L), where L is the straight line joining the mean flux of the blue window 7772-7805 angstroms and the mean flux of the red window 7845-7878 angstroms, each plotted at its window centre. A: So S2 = -1.9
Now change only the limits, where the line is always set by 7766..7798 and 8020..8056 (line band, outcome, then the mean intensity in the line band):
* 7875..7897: 0.7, 19.6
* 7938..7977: 0.4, 20.3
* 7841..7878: 0.3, 20.1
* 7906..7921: 0.7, 19.5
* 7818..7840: -0.9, 21.1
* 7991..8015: 0.2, 20.4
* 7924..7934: 0.4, 19.6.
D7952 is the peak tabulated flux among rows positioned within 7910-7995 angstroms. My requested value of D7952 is 23.3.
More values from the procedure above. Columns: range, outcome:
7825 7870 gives 22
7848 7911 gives 21.9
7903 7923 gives 21.2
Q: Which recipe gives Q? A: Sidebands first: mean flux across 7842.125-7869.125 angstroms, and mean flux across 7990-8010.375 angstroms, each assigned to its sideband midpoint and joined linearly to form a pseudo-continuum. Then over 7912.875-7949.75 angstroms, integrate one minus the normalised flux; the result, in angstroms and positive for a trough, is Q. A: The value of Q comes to 2.10 angstroms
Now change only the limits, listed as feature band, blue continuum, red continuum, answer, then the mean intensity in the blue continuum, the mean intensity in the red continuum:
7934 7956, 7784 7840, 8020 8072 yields 0.89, 20.7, 20.6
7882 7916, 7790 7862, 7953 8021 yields 1.63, 20.7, 20.5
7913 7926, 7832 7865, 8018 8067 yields 0.20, 20.1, 20.8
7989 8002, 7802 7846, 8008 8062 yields 0.22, 21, 20.7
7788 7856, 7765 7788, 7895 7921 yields -2.71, 20.2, 19.5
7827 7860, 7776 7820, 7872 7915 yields -0.64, 20.5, 19.7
